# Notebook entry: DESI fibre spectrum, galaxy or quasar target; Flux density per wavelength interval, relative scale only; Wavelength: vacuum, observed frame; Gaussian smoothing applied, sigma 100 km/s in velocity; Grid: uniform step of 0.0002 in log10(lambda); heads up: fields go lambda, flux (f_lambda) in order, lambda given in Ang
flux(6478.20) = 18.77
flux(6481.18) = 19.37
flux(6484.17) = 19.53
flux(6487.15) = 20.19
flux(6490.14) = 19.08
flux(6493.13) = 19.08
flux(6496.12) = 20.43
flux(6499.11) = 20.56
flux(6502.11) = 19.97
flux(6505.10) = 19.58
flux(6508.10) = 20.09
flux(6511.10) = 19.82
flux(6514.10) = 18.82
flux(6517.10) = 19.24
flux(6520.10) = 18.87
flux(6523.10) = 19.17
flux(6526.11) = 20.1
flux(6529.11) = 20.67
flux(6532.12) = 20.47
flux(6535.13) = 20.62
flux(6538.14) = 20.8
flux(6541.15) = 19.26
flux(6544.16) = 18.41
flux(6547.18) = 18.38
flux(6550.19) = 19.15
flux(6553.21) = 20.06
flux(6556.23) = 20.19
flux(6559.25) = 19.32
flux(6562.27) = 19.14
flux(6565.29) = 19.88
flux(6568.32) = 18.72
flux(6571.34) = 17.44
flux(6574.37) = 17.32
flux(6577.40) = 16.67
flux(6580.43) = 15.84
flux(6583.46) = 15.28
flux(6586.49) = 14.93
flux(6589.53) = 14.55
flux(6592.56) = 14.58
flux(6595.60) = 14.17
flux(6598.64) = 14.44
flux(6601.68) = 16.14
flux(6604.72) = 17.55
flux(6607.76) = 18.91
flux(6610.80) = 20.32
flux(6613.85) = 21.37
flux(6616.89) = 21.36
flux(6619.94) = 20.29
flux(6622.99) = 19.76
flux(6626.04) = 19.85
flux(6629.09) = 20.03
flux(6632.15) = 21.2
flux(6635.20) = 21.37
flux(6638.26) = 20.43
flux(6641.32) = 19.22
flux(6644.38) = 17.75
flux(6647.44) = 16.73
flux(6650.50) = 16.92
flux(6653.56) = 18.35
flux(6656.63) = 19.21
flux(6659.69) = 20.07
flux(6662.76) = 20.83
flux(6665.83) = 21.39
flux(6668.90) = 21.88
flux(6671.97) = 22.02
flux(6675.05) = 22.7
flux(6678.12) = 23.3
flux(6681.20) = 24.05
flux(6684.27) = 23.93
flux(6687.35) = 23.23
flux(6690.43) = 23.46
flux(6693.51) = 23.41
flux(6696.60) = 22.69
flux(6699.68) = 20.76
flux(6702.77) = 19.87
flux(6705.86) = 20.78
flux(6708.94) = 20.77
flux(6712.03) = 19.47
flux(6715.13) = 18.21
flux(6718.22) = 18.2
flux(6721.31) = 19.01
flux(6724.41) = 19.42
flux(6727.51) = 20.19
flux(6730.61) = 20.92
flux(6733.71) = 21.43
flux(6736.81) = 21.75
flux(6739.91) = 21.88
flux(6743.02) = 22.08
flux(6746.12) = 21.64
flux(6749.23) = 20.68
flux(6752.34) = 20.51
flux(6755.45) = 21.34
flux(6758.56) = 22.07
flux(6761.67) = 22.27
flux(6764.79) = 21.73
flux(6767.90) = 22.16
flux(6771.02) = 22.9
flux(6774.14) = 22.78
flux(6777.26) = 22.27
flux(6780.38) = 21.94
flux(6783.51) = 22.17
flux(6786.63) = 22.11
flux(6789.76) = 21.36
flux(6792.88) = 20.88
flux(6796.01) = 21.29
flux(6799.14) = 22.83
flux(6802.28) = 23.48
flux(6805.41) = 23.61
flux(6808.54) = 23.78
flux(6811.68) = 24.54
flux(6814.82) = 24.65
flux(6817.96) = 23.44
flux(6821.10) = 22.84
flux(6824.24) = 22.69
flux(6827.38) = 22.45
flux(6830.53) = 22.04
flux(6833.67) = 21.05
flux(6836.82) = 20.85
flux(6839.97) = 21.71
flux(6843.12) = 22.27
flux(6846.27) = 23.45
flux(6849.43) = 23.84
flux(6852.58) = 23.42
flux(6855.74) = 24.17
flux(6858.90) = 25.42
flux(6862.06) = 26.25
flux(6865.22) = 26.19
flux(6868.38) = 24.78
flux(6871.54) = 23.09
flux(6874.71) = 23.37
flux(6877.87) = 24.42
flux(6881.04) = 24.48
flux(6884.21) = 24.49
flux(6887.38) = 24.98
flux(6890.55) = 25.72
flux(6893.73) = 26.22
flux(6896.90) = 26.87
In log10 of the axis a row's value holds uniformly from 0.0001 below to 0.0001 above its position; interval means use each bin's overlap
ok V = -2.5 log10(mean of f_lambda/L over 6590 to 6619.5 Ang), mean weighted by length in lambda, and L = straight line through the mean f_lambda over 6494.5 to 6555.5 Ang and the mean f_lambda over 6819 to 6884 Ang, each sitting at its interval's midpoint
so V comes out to 0.17 mag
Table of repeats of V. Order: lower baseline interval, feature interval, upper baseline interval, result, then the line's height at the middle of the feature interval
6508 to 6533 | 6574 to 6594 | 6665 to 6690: 0.33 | 21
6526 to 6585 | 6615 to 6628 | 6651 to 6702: 0.01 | 20.5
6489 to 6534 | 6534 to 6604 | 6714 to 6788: 0.14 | 20.1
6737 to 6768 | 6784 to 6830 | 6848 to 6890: 0.01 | 23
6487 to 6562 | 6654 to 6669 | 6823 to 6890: 0.05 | 21.3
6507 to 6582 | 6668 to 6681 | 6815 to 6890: -0.08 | 21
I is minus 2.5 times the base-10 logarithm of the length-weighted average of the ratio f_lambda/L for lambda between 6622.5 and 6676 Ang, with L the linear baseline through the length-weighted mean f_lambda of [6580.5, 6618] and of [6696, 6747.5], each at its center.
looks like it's -0.09 mag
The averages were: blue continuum 16.9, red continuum 20.5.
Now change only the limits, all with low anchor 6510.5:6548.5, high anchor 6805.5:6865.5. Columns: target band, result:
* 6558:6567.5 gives 0.033 mag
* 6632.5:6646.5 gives 0.067 mag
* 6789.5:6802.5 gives 0.049 mag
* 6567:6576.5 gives 0.136 mag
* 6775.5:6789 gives 0.031 mag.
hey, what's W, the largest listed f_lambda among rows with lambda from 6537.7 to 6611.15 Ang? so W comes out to 20.8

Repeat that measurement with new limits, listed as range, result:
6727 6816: 24.65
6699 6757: 22.08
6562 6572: 19.88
